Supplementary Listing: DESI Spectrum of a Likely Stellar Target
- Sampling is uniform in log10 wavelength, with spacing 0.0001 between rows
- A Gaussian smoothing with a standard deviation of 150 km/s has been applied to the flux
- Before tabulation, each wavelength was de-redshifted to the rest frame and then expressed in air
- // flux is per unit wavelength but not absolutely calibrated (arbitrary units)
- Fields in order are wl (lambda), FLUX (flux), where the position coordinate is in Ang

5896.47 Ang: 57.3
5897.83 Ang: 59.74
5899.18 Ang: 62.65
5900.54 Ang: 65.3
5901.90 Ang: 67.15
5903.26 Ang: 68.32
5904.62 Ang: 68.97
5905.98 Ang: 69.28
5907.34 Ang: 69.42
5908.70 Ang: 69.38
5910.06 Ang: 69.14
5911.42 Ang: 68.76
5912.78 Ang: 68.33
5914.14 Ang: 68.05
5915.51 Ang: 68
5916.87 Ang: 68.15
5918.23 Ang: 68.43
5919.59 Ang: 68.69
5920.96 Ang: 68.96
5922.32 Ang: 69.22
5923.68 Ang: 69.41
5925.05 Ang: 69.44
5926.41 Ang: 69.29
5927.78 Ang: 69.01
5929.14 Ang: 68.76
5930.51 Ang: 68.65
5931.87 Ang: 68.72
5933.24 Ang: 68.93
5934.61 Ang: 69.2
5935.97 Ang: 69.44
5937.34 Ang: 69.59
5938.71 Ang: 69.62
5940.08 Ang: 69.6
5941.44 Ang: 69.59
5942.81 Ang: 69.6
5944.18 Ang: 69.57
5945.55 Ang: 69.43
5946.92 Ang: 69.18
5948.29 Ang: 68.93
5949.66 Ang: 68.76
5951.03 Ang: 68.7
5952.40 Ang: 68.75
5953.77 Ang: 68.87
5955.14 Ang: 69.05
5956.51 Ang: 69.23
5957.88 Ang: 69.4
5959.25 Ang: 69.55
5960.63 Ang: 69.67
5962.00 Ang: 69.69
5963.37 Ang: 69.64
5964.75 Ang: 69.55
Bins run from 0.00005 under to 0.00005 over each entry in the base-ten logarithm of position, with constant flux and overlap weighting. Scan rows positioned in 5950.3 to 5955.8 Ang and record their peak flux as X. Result 69.05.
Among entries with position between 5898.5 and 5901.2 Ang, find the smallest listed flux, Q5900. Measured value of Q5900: 62.65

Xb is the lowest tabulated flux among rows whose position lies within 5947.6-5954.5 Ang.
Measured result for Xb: 68.7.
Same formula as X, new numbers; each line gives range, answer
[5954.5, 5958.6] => 69.4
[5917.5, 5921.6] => 68.96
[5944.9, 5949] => 69.43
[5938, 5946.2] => 69.62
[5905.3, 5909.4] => 69.42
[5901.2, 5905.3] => 68.97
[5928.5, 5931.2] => 68.76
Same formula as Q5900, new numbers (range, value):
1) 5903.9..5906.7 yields 68.97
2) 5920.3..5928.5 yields 68.96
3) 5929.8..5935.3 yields 68.65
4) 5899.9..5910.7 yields 65.3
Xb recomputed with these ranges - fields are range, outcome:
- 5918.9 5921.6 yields 68.69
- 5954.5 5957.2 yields 69.05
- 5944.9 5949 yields 68.93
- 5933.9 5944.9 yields 69.2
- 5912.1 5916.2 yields 68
